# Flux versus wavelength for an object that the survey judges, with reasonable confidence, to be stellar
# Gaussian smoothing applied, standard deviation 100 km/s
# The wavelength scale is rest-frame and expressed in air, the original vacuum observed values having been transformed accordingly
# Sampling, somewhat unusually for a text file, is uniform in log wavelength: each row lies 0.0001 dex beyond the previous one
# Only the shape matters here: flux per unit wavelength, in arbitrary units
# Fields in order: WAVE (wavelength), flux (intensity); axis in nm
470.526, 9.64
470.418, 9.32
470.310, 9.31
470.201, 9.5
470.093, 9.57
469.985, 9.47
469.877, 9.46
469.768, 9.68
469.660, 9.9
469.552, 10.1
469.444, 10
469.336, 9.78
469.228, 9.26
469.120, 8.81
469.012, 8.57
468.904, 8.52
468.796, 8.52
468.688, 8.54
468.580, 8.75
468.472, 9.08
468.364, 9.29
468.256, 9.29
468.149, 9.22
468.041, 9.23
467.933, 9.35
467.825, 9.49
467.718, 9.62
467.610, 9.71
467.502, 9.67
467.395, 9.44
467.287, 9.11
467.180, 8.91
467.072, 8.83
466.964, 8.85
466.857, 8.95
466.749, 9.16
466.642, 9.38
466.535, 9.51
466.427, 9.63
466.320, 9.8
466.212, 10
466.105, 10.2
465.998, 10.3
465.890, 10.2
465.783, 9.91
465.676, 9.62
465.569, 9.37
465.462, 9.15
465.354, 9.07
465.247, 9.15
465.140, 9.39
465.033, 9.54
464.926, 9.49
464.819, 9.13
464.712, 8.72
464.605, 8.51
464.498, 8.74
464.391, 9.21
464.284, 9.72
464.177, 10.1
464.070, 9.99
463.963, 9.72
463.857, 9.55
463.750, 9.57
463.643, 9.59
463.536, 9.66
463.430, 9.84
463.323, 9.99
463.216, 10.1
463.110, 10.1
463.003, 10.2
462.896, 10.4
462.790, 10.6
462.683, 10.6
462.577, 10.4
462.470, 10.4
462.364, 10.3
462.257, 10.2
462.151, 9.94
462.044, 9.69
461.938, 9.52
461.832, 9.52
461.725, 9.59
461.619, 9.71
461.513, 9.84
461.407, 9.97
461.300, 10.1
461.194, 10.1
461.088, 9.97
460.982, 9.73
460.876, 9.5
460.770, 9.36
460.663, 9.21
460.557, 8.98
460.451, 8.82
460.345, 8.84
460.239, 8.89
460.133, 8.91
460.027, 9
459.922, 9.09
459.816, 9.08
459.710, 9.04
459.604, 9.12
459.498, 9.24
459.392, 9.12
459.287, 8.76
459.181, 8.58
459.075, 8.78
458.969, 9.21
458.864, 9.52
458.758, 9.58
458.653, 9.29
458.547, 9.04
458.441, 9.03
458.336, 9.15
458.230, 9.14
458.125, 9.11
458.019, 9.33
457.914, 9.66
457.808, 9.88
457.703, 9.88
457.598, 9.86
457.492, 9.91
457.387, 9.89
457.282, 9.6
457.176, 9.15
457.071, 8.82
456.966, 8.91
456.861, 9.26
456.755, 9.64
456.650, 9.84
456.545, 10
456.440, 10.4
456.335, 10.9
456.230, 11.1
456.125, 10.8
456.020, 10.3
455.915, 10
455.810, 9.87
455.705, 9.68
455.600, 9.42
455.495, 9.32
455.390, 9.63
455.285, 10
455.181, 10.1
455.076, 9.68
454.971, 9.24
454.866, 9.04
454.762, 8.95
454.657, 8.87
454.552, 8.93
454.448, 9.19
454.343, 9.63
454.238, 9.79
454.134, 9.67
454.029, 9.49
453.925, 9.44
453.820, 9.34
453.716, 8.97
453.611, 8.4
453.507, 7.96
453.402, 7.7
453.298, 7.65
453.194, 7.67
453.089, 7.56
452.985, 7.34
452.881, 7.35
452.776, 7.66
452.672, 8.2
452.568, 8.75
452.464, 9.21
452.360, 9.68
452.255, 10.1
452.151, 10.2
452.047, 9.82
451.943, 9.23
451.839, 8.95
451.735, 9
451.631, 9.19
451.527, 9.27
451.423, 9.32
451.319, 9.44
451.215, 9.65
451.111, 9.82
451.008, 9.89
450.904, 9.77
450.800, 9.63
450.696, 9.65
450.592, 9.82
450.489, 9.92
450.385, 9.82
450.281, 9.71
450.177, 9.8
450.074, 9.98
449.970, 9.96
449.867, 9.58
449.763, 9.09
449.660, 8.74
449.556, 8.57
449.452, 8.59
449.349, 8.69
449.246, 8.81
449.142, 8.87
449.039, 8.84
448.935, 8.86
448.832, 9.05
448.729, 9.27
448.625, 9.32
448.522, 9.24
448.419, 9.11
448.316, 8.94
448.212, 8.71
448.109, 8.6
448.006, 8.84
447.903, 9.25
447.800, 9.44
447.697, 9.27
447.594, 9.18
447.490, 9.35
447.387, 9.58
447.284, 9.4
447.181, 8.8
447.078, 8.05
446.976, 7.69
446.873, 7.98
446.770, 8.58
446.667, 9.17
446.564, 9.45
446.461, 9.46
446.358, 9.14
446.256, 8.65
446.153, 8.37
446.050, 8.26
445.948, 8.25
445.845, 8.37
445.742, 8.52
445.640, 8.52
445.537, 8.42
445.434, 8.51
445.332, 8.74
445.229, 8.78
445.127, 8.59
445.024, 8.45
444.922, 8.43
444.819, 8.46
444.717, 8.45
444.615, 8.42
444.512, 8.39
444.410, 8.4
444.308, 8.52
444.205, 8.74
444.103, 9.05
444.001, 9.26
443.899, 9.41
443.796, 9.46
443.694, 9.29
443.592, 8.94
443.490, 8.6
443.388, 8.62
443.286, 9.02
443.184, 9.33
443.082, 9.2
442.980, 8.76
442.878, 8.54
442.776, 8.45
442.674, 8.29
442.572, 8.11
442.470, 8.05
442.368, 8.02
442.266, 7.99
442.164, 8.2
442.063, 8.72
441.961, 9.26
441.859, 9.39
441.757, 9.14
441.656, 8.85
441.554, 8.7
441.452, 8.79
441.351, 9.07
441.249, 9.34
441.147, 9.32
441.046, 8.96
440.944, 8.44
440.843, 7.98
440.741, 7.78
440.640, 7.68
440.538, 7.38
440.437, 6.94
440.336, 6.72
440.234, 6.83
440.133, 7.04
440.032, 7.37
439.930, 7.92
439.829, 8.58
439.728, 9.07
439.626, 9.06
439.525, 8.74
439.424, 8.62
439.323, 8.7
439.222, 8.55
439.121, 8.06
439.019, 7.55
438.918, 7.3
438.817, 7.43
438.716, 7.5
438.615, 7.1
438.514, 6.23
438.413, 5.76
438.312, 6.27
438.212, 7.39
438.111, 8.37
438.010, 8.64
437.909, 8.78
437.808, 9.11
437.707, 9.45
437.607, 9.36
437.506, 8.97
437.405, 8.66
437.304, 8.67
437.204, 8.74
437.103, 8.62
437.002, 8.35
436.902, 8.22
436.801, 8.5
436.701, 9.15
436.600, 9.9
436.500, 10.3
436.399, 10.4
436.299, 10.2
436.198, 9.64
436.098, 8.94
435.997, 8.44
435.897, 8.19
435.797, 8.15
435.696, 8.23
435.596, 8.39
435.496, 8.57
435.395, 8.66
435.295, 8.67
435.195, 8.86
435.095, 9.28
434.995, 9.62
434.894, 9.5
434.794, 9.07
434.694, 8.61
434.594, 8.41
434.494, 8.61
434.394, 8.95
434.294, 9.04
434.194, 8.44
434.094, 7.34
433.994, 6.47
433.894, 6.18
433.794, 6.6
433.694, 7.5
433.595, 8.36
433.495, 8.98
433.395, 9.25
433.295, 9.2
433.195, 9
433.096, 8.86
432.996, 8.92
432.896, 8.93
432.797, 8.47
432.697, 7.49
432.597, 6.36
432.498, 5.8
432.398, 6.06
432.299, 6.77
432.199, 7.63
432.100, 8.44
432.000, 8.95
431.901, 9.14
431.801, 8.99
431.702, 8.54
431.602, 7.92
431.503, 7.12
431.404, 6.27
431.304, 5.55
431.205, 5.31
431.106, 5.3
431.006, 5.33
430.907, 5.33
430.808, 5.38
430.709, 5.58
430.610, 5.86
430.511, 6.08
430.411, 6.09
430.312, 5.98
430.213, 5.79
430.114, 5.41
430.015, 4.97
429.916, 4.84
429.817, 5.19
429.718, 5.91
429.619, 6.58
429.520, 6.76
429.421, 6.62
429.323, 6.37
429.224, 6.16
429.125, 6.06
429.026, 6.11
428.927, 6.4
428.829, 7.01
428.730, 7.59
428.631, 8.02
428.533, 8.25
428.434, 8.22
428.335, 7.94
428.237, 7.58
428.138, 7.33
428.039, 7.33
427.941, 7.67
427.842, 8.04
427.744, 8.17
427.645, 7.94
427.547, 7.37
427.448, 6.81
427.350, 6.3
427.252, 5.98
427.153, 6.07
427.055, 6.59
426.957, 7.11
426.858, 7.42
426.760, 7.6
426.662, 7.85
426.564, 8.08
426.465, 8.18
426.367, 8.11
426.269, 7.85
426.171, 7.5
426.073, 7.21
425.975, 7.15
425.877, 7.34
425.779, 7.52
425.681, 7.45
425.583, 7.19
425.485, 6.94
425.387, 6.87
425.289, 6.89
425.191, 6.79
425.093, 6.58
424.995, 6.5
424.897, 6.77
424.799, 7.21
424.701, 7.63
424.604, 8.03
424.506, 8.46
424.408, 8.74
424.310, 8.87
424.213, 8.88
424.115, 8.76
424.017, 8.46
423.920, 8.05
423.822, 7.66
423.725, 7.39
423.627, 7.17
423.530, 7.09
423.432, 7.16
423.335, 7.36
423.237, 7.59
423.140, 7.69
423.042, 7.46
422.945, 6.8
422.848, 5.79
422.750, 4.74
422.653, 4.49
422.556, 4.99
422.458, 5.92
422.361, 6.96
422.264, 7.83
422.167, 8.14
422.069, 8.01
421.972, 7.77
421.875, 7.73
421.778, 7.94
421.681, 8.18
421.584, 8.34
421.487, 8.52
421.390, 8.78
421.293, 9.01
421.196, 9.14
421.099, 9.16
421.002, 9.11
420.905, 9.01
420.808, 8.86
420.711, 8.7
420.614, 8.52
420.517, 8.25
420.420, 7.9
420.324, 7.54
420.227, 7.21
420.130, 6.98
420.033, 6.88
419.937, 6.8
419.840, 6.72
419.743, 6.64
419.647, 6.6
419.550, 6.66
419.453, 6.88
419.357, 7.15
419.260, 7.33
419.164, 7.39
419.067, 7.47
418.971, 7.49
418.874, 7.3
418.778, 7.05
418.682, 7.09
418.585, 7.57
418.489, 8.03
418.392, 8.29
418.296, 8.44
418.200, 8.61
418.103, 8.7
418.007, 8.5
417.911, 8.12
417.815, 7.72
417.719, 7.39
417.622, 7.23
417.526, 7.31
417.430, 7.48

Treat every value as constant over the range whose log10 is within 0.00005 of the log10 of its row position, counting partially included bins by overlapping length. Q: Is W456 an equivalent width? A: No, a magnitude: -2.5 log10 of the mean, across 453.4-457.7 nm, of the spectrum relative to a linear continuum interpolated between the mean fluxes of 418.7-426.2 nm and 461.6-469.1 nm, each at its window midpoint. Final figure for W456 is -0.06 mag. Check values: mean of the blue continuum 7.49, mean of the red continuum 9.52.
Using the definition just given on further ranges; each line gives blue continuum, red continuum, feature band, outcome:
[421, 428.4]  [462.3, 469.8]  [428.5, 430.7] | 0.229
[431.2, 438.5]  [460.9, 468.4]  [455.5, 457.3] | -0.066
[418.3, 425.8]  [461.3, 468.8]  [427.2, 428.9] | 0.046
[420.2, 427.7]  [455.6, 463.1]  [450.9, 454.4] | 0.031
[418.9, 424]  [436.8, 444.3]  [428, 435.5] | 0.090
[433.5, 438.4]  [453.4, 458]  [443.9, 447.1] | 0.056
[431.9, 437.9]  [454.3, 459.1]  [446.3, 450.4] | 0.014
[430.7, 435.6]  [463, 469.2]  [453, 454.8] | 0.008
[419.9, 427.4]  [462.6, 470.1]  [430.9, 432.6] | 0.133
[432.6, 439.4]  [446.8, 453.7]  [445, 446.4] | 0.036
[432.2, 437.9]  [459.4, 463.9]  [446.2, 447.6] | 0.019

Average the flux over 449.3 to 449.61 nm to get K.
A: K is 8.6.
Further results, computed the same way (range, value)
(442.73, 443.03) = 8.58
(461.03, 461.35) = 10.1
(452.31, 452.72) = 8.98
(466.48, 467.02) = 9.17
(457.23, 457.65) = 9.82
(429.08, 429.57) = 6.4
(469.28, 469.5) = 9.9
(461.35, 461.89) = 9.72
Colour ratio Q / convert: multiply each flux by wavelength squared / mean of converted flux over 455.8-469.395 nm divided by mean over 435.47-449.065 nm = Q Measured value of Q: 1.2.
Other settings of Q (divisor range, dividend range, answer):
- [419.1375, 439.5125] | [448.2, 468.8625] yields 1.40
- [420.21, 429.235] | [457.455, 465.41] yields 1.49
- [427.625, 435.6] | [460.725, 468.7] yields 1.51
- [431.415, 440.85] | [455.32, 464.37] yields 1.30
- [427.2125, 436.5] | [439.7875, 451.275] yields 1.24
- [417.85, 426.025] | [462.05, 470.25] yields 1.54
